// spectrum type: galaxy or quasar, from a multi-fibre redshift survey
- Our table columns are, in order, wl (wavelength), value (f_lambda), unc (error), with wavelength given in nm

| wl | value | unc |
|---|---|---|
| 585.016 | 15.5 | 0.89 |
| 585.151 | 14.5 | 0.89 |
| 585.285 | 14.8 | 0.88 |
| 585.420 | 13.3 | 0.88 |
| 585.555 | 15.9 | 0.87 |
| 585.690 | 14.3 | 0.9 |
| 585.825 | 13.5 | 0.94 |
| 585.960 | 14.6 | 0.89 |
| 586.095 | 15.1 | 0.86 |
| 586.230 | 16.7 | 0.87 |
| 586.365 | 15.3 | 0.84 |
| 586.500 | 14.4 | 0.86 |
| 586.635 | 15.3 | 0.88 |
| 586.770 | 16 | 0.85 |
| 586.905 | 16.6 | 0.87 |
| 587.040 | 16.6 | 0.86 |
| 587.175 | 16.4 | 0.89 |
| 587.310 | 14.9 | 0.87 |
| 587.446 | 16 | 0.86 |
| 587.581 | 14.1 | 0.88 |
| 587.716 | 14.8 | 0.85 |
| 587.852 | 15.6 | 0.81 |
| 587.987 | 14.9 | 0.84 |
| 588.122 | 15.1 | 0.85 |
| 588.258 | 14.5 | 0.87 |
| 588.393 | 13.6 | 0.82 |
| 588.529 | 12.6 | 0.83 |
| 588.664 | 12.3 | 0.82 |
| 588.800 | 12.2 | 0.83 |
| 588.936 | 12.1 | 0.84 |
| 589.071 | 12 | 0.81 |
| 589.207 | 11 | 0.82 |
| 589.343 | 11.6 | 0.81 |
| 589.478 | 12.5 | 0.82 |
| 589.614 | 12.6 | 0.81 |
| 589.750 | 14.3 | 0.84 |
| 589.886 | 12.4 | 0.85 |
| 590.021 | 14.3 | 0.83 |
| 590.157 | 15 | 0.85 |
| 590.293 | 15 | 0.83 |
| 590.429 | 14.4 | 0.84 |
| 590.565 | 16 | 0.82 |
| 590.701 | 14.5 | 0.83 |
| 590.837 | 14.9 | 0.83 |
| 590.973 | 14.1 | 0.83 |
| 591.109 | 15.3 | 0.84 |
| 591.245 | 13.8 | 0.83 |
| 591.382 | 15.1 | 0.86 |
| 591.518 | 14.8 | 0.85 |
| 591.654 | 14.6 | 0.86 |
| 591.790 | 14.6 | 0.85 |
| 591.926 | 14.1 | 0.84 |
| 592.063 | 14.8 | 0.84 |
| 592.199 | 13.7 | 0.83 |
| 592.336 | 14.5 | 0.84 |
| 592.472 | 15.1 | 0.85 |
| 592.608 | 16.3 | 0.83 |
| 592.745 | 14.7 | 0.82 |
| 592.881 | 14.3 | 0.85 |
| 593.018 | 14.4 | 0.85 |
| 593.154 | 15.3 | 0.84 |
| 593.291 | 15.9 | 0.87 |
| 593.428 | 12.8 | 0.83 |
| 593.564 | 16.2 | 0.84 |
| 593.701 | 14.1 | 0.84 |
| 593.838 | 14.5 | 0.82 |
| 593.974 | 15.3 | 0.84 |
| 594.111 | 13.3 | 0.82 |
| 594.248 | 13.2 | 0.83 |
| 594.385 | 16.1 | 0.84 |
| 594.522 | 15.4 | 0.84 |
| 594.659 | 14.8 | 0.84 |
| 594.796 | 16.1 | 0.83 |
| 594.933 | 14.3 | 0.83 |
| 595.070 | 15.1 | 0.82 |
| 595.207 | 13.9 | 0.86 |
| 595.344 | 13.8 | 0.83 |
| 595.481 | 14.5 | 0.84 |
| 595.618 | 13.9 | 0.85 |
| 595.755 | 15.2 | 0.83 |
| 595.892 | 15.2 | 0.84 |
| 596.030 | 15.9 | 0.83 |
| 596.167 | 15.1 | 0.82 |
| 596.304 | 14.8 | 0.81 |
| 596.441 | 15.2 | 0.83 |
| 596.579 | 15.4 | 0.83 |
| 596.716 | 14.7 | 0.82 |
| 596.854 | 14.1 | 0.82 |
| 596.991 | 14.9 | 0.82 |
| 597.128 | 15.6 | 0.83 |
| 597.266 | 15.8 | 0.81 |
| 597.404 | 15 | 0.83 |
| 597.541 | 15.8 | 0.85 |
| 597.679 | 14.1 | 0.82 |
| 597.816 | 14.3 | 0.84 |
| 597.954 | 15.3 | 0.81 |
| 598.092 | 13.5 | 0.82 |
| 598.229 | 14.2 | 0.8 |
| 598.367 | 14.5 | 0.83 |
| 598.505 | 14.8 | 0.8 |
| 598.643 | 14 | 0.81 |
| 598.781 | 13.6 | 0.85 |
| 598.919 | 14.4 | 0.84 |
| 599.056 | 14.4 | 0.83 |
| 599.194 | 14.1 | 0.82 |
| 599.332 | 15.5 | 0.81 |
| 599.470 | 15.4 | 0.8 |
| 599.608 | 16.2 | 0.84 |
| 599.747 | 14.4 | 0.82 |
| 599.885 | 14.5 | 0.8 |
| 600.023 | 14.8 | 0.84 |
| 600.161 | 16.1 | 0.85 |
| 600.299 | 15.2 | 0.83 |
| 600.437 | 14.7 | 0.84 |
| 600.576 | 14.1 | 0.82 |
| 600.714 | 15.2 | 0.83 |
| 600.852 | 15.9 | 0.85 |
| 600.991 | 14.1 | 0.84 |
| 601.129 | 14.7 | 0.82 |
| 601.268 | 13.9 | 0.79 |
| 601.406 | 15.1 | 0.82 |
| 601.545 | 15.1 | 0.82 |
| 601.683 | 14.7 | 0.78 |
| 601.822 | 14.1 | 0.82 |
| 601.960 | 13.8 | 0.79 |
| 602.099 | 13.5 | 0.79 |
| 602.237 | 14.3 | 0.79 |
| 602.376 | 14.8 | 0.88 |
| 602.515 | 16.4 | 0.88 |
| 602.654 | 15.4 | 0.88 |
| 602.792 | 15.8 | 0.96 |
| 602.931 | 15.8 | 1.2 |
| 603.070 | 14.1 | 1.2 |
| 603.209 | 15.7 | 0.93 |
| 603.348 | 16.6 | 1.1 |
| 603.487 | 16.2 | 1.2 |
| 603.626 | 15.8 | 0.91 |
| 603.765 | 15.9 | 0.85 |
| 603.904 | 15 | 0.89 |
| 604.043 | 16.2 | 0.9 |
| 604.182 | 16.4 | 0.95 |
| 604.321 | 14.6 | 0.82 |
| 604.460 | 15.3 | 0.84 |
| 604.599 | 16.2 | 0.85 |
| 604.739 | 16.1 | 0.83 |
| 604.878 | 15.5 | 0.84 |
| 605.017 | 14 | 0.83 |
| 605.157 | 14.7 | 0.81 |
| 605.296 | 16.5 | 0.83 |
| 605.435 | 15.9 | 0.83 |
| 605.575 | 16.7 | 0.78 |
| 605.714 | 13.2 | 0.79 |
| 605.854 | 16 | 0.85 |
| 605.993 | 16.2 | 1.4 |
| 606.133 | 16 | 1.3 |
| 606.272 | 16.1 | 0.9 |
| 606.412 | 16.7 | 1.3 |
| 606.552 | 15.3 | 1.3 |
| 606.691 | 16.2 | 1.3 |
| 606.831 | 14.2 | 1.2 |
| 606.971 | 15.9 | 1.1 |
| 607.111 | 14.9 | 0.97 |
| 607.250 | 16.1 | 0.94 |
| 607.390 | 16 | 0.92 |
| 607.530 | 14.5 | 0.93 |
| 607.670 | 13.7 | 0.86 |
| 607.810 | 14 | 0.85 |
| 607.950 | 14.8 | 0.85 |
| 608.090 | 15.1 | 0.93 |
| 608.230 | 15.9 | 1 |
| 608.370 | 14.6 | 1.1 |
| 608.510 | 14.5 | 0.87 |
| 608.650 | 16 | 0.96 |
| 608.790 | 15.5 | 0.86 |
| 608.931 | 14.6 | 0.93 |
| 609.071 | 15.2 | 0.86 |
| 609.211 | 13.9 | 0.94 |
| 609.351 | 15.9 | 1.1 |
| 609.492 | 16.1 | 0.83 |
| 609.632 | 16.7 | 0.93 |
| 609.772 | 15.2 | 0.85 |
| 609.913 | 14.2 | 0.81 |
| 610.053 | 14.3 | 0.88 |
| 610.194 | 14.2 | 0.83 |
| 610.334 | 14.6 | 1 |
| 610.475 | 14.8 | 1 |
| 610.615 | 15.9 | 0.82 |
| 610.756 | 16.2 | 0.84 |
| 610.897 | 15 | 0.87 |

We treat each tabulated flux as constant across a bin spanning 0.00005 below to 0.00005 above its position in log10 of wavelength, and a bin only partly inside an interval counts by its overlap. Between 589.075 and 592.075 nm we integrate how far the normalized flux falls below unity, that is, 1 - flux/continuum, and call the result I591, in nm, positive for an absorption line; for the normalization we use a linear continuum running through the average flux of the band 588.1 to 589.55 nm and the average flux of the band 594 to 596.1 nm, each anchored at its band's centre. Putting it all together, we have -0.185 nm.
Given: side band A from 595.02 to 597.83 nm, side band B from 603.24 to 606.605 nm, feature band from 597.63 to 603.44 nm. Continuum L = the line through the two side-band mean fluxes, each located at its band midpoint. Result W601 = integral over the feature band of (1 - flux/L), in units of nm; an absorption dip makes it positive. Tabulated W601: 0.19 nm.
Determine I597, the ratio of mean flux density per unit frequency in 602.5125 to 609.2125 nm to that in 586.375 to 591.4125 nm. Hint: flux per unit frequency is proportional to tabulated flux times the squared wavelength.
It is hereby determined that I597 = 1.1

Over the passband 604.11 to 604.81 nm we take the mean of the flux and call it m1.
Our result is 15.7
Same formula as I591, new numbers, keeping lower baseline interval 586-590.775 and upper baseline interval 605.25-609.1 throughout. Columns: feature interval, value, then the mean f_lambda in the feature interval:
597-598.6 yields 0.00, 14.8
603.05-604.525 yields -0.05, 15.7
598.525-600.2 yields 0.02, 14.8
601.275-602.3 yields 0.05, 14.4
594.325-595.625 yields -0.01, 14.8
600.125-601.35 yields 0.01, 14.8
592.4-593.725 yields -0.03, 14.9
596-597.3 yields -0.03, 15.1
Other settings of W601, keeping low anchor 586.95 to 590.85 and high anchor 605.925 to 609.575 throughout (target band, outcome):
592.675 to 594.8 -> -0.06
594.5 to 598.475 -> -0.08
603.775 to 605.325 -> -0.04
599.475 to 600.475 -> -0.03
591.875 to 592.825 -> -0.03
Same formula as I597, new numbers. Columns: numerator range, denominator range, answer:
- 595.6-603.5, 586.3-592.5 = 1.08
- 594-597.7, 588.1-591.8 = 1.10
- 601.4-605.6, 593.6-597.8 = 1.06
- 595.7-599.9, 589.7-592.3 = 1.05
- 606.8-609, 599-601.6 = 1.03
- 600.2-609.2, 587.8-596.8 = 1.11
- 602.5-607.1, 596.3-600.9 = 1.08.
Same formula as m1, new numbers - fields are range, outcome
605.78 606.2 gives 16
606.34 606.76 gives 16.1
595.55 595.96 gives 14.8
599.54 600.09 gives 15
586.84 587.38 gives 16.1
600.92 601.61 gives 14.6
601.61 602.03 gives 14.2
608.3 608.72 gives 15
